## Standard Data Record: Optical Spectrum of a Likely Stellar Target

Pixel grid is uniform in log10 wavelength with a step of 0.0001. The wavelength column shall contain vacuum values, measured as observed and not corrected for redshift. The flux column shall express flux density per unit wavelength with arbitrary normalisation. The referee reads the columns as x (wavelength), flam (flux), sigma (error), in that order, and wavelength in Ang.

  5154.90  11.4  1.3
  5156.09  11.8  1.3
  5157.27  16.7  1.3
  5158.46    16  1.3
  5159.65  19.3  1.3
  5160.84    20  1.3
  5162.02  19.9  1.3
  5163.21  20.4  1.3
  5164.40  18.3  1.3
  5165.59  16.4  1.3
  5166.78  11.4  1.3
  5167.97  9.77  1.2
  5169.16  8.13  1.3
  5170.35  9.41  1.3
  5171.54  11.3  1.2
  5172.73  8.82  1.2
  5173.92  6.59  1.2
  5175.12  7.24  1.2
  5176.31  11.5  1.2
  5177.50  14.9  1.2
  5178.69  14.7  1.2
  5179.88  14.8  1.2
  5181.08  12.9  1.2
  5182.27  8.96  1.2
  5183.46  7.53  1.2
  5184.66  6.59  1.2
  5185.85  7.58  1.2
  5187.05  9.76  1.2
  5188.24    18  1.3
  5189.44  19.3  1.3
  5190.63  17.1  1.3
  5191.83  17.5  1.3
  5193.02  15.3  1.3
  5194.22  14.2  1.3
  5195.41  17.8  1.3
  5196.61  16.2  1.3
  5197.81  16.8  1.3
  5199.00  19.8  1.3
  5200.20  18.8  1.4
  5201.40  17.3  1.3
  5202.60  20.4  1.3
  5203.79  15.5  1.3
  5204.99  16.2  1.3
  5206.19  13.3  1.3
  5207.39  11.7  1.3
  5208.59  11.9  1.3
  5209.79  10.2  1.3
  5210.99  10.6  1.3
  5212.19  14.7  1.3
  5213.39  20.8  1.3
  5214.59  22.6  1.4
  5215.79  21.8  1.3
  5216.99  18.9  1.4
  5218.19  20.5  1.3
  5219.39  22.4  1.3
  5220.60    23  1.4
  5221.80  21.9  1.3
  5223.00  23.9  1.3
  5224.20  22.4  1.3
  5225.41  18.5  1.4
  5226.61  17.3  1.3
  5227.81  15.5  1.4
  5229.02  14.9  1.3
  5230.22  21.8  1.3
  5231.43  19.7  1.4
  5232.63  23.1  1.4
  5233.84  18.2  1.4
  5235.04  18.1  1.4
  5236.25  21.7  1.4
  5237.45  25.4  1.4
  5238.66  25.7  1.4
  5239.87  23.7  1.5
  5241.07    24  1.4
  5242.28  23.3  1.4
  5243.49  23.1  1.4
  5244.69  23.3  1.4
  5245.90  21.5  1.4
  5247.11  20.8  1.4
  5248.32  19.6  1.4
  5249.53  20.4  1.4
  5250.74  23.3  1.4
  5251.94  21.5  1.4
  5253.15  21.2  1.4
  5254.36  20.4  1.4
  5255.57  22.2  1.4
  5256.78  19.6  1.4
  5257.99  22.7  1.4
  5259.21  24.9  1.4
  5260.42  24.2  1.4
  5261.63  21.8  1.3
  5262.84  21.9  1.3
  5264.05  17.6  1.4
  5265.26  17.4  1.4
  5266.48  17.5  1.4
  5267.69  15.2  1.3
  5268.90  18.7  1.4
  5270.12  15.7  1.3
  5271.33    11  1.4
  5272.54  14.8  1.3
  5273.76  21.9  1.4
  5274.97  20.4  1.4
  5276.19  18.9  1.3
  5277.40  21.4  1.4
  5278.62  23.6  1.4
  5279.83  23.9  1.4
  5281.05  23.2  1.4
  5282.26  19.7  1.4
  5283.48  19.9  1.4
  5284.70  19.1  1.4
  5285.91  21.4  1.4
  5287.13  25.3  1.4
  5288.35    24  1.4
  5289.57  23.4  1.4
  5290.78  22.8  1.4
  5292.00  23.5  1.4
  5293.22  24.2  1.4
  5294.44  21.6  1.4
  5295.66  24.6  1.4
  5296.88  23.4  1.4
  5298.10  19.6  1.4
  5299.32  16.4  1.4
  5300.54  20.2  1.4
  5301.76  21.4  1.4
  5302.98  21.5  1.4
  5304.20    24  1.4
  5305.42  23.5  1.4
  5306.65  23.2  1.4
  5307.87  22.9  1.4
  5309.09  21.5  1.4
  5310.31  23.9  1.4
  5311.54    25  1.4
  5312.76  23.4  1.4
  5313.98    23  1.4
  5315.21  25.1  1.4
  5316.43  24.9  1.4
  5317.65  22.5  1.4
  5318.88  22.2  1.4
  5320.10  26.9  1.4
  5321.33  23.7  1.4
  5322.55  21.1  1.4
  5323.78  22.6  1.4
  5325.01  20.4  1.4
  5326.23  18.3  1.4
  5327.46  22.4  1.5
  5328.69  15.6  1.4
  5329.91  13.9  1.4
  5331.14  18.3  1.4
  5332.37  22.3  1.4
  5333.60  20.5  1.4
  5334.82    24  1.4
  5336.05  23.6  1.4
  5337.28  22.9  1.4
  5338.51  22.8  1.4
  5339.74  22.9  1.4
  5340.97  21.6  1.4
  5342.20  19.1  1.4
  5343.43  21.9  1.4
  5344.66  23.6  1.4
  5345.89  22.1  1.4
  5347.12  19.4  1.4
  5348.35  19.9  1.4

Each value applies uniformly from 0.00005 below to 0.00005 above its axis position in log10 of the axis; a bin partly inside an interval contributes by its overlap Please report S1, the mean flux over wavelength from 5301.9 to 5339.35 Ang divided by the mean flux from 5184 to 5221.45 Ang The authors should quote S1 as 1.36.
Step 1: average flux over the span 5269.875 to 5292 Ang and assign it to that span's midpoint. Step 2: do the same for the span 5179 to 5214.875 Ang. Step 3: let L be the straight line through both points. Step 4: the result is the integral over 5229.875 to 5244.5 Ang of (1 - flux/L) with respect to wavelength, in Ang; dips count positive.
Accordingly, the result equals -3.9 Ang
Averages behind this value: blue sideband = 14.7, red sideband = 20.7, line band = 22.4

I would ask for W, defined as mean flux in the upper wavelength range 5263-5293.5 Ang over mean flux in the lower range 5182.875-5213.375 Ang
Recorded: 1.37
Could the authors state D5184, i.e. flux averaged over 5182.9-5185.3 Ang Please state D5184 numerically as 7.06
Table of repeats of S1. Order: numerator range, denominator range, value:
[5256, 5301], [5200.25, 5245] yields 1.07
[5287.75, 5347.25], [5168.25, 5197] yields 1.80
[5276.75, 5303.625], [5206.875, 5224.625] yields 1.19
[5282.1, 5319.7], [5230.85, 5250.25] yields 1.03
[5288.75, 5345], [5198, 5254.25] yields 1.12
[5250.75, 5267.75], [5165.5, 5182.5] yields 1.89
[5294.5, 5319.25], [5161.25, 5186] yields 1.90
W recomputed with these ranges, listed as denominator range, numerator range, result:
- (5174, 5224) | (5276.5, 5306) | 1.41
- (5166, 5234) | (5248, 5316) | 1.38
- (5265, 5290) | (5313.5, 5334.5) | 1.08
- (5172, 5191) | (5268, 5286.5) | 1.69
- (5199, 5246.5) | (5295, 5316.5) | 1.16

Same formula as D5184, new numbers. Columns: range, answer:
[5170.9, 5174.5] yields 8.93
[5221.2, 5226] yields 21.7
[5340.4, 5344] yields 20.8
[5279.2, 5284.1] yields 21.7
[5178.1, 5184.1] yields 11.7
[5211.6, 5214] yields 17.8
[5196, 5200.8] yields 17.9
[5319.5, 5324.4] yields 23.5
